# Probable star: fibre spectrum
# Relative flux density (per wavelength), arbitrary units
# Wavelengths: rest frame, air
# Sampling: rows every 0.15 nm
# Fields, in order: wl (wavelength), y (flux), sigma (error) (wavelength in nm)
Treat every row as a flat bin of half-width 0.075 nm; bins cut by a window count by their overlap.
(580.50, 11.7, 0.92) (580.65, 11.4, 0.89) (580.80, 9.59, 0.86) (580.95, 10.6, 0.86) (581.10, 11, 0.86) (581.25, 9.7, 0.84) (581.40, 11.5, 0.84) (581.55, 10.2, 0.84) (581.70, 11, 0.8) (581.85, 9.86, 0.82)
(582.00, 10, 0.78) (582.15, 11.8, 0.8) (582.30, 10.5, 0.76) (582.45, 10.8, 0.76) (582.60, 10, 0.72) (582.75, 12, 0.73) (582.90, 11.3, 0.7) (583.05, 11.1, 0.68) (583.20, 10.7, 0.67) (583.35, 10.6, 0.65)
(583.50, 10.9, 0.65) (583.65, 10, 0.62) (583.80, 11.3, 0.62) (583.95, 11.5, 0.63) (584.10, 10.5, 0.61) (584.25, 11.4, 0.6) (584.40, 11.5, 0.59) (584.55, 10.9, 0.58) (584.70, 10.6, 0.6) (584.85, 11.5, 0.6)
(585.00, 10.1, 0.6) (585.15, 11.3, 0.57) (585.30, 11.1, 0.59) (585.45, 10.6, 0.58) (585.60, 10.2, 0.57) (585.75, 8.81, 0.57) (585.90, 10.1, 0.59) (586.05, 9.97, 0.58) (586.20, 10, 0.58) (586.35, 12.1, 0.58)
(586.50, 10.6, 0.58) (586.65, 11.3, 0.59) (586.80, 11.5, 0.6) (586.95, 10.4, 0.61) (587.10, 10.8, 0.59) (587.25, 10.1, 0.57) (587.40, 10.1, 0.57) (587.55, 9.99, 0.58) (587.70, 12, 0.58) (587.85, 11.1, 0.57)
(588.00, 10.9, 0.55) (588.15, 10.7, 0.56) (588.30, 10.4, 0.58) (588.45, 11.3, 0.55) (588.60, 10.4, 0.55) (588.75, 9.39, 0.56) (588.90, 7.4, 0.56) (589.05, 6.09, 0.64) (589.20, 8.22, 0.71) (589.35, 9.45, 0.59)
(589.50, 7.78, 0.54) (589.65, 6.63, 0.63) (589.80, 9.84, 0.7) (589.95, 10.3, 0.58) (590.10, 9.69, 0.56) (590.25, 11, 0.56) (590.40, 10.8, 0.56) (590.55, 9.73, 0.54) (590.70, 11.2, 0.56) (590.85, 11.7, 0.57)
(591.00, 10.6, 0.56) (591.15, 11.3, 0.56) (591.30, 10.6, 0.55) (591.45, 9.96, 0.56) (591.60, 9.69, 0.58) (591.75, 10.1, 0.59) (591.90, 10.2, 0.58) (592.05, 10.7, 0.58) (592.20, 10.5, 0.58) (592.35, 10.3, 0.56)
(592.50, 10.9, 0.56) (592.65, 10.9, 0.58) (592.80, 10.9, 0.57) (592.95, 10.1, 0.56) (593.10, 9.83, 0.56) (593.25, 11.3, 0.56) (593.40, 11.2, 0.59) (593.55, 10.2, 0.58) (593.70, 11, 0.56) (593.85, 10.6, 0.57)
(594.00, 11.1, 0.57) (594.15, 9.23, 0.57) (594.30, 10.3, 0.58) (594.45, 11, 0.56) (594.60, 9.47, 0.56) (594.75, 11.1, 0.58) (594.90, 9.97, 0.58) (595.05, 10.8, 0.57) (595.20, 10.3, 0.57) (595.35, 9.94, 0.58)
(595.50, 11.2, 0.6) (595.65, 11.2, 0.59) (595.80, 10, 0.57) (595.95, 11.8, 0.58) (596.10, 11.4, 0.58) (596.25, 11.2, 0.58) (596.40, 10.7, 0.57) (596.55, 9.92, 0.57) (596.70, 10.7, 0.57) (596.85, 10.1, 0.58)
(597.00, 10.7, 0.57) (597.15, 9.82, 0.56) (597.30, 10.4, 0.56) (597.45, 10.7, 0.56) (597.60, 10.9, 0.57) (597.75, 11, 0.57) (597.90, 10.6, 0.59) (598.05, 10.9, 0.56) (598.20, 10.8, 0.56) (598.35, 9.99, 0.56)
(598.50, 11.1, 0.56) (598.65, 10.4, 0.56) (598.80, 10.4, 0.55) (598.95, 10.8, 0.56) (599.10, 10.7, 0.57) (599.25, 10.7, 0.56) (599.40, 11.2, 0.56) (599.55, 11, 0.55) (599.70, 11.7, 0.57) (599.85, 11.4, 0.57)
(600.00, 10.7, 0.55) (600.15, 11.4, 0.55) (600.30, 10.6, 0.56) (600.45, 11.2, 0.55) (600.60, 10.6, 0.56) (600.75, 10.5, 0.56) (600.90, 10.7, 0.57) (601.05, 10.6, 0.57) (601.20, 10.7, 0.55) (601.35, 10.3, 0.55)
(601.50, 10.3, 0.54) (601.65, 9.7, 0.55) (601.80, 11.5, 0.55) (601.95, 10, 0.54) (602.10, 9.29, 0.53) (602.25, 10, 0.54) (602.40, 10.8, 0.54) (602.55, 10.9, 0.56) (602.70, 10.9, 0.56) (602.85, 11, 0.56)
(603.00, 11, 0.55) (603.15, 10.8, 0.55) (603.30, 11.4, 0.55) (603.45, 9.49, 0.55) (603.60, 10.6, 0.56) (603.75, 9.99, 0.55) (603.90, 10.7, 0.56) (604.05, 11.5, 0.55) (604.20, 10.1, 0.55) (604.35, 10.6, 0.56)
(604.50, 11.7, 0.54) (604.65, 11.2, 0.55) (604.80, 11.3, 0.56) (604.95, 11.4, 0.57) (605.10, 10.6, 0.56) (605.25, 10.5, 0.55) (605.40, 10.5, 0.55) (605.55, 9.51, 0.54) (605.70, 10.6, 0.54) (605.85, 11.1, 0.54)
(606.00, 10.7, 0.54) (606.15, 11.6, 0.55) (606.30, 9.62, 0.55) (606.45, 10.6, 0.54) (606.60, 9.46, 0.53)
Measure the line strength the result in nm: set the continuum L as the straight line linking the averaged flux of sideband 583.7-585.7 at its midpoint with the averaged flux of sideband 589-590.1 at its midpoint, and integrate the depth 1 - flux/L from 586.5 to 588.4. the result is -0.25 nm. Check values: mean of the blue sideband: 10.9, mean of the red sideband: 8.47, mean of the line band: 10.8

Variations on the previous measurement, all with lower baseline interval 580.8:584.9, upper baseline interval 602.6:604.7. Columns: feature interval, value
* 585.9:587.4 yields 0.017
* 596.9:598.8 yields 0.035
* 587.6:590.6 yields 0.319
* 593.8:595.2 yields 0.053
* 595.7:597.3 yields 0.024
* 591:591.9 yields 0.038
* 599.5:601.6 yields -0.007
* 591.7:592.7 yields 0.026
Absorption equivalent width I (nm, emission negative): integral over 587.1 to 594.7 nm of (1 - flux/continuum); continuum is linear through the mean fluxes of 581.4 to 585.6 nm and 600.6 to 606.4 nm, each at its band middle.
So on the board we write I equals 0.42 nm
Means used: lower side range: 10.9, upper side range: 10.6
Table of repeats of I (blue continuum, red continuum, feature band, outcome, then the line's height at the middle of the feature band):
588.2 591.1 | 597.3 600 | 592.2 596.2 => -0.157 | 10.2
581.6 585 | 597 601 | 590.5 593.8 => 0.069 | 10.8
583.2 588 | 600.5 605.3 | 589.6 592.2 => 0.105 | 10.7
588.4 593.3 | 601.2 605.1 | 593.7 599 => -0.168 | 10.3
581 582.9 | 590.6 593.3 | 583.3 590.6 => 0.267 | 10.7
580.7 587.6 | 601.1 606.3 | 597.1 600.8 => -0.048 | 10.7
